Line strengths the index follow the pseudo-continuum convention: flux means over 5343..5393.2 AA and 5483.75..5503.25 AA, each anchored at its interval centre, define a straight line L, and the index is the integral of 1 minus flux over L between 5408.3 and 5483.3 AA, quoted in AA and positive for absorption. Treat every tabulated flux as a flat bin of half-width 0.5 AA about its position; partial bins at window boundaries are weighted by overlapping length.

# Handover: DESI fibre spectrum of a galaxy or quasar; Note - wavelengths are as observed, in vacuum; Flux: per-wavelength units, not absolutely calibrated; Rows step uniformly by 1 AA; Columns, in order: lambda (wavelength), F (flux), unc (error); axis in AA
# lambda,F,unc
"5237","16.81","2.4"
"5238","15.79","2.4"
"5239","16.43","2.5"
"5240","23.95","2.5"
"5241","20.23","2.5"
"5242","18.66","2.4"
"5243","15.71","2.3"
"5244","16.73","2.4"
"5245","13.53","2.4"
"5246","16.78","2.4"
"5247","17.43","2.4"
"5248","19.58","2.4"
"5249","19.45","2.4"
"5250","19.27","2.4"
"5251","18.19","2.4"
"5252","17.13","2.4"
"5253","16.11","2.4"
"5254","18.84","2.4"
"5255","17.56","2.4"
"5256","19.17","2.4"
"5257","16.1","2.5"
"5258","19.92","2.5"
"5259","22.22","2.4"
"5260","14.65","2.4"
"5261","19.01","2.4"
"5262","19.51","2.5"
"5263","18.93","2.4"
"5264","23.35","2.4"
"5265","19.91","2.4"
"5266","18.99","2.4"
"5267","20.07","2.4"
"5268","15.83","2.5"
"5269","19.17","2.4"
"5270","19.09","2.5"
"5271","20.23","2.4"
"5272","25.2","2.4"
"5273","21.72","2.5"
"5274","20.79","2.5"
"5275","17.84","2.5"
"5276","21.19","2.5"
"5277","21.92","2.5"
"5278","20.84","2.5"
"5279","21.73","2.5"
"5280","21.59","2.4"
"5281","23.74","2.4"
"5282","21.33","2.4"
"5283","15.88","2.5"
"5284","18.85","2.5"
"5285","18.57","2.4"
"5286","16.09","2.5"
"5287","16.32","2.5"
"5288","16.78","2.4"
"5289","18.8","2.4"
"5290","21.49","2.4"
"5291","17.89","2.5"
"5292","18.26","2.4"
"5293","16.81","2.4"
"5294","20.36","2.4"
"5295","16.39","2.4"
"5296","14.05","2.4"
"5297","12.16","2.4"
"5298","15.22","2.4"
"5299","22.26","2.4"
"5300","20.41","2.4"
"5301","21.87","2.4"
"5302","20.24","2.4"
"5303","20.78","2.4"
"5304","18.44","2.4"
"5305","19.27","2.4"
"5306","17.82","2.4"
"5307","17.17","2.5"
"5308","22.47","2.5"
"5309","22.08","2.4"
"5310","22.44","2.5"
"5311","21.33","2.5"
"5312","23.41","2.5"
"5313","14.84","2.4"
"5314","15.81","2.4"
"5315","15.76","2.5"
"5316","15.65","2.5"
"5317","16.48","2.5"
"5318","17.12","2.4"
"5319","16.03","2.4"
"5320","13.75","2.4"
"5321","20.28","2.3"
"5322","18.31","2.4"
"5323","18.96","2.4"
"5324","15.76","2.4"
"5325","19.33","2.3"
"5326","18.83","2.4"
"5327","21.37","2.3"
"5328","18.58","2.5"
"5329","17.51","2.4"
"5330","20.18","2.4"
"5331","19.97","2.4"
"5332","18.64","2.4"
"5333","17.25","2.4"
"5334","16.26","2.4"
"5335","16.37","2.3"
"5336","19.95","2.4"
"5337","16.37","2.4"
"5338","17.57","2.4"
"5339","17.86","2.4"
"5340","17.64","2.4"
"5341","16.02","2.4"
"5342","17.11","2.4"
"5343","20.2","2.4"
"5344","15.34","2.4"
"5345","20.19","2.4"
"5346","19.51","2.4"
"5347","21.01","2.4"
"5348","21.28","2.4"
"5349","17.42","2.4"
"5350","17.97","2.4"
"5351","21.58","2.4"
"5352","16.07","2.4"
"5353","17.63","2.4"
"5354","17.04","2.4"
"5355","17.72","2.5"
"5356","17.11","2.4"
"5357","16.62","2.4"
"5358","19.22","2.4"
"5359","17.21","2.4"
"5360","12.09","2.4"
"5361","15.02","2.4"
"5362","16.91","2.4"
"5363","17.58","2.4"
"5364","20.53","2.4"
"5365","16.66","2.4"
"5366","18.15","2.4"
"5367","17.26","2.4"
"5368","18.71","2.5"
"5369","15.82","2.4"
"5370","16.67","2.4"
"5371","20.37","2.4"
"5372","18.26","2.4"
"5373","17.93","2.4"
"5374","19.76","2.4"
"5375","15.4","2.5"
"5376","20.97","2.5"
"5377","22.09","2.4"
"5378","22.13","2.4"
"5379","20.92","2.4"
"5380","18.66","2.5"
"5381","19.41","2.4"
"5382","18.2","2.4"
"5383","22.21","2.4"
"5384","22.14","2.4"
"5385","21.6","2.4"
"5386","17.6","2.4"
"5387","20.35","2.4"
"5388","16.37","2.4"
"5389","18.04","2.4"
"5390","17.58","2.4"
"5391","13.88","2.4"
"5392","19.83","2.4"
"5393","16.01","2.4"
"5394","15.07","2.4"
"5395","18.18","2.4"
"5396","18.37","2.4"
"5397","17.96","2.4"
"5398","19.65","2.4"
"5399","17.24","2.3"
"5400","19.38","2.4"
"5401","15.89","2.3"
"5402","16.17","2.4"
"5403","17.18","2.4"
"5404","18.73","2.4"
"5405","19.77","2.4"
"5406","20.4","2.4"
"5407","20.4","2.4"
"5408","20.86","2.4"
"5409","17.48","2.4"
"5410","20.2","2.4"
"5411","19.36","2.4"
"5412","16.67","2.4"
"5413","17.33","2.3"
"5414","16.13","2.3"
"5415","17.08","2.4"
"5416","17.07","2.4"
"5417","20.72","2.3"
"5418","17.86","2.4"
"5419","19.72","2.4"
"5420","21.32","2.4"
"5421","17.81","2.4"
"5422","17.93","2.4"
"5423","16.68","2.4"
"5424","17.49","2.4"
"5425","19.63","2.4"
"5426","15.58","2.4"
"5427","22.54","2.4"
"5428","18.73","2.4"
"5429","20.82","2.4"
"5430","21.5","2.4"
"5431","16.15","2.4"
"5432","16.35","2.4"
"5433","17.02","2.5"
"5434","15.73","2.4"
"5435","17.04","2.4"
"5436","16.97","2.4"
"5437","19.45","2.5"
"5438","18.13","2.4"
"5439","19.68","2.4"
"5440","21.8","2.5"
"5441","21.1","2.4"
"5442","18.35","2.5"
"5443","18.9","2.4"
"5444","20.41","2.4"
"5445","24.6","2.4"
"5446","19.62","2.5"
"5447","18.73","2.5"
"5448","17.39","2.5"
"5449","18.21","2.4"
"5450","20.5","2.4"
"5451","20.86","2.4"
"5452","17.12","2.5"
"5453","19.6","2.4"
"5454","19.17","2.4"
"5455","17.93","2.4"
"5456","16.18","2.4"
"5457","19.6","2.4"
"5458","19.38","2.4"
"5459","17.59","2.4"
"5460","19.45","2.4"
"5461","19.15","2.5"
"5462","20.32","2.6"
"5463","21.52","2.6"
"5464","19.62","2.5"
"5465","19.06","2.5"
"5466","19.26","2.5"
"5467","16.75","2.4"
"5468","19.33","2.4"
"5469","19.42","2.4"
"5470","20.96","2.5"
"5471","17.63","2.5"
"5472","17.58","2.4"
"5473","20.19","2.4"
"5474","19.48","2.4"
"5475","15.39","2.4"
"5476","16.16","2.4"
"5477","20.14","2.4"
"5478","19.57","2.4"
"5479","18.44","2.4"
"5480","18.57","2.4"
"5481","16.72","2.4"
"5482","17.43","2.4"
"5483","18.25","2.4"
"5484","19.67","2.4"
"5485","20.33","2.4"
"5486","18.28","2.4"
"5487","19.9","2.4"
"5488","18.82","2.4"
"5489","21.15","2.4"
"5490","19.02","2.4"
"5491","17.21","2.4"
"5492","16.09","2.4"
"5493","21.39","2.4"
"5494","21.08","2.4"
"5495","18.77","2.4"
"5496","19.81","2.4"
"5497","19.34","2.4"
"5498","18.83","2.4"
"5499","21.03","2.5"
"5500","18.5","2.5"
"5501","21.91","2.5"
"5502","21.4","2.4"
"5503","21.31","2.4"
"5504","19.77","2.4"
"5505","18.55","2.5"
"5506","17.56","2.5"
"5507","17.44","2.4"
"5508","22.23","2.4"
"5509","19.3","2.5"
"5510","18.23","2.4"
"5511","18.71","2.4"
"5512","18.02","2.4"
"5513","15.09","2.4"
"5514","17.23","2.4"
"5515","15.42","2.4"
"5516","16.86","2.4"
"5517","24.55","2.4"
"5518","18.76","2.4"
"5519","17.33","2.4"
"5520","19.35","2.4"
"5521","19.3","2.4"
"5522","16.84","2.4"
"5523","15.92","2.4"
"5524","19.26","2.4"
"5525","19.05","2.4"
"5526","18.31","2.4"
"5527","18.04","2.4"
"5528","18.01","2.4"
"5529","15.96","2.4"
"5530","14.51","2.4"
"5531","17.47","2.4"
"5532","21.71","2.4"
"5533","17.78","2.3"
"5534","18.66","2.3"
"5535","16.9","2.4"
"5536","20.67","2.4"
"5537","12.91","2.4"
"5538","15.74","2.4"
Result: 1.8 AA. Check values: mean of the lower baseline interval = 18.4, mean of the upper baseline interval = 19.7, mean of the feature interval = 18.7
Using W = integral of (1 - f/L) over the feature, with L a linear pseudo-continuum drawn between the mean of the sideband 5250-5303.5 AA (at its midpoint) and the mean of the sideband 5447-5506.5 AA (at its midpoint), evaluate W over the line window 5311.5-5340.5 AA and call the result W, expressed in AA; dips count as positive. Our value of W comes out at 2.0 AA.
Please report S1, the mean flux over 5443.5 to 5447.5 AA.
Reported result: 20.8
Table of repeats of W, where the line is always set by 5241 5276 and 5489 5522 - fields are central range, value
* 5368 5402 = 0.6 AA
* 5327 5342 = 0.7 AA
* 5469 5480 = 0.2 AA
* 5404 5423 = 0.2 AA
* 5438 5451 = -0.6 AA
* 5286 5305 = 0.6 AA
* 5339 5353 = 0.3 AA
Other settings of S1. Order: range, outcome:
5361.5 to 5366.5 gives 18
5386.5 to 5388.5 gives 18.4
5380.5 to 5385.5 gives 20.7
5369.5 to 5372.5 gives 18.4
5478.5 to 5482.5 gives 17.8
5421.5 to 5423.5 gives 17.3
